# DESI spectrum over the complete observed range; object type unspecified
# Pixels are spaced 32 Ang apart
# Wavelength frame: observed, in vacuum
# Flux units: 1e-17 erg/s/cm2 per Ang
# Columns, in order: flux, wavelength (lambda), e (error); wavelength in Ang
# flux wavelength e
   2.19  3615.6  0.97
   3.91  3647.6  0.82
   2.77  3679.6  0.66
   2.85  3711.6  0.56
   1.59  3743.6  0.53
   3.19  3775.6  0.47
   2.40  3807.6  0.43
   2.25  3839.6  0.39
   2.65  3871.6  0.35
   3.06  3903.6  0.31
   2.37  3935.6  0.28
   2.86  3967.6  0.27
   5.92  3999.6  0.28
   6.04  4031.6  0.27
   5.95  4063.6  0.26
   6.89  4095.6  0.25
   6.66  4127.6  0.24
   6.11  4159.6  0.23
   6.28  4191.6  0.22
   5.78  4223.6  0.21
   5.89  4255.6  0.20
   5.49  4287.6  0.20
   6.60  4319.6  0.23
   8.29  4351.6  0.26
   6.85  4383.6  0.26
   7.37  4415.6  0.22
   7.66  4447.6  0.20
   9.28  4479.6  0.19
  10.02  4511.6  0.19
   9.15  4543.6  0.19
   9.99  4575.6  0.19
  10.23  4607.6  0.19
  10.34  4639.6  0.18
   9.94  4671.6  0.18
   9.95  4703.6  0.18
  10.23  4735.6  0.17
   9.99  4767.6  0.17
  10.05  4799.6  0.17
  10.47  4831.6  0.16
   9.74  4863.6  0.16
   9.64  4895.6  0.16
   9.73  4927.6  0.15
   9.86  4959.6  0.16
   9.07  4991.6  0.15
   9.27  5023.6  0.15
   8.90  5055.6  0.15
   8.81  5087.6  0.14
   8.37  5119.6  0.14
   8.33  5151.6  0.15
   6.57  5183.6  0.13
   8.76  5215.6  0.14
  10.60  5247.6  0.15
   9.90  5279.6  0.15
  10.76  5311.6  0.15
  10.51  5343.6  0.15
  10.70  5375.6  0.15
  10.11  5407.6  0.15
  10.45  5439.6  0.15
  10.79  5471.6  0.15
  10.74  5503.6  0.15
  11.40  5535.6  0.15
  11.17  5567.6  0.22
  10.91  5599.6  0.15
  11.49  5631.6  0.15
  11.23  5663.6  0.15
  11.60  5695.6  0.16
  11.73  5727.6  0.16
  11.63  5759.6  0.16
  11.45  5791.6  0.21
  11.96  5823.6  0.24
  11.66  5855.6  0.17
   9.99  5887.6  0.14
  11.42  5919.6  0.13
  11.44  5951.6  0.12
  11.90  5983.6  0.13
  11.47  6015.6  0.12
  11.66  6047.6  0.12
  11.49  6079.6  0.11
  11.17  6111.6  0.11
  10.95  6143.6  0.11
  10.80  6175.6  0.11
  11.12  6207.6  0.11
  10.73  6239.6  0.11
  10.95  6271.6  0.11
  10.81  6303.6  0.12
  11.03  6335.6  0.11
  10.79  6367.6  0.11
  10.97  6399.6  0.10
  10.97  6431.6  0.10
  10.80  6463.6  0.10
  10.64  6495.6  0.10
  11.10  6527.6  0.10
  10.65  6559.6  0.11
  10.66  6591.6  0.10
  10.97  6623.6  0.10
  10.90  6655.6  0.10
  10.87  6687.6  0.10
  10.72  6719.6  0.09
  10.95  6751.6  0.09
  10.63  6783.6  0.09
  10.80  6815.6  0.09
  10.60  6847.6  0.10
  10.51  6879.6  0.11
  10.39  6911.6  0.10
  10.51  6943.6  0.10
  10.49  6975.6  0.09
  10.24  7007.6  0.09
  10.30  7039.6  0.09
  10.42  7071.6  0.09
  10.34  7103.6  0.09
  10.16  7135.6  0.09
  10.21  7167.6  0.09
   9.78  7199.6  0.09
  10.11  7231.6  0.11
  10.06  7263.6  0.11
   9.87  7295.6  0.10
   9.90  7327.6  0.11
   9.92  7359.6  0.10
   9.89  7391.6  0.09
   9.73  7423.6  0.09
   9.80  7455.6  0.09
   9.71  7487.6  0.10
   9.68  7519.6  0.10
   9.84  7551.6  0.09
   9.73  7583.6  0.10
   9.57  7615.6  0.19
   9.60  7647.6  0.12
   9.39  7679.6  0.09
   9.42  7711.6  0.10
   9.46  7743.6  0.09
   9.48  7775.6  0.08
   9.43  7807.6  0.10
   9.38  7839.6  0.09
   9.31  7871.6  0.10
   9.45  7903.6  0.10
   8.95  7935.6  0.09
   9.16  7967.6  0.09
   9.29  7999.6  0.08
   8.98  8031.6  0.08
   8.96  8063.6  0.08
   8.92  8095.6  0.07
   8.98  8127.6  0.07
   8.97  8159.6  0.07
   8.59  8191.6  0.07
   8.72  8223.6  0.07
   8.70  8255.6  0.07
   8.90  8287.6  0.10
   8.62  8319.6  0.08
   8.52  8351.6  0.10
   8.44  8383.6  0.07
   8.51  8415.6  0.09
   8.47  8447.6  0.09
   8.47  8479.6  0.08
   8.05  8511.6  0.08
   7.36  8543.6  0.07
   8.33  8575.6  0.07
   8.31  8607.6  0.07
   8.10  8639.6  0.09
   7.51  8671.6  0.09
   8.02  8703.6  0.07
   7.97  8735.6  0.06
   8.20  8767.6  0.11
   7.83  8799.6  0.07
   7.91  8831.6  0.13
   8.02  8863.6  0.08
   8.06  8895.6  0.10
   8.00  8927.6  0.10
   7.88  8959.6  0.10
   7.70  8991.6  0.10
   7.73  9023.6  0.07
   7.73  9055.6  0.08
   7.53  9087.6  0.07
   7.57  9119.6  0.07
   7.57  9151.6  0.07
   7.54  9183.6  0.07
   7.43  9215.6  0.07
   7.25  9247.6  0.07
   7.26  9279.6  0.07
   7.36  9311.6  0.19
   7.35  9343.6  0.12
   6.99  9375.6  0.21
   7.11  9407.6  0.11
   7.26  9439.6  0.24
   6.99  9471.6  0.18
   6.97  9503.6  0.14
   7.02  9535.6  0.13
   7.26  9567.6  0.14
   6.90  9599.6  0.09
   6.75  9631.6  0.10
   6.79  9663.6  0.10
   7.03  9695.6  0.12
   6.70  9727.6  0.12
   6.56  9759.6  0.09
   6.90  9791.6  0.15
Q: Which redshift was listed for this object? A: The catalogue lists 0.00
